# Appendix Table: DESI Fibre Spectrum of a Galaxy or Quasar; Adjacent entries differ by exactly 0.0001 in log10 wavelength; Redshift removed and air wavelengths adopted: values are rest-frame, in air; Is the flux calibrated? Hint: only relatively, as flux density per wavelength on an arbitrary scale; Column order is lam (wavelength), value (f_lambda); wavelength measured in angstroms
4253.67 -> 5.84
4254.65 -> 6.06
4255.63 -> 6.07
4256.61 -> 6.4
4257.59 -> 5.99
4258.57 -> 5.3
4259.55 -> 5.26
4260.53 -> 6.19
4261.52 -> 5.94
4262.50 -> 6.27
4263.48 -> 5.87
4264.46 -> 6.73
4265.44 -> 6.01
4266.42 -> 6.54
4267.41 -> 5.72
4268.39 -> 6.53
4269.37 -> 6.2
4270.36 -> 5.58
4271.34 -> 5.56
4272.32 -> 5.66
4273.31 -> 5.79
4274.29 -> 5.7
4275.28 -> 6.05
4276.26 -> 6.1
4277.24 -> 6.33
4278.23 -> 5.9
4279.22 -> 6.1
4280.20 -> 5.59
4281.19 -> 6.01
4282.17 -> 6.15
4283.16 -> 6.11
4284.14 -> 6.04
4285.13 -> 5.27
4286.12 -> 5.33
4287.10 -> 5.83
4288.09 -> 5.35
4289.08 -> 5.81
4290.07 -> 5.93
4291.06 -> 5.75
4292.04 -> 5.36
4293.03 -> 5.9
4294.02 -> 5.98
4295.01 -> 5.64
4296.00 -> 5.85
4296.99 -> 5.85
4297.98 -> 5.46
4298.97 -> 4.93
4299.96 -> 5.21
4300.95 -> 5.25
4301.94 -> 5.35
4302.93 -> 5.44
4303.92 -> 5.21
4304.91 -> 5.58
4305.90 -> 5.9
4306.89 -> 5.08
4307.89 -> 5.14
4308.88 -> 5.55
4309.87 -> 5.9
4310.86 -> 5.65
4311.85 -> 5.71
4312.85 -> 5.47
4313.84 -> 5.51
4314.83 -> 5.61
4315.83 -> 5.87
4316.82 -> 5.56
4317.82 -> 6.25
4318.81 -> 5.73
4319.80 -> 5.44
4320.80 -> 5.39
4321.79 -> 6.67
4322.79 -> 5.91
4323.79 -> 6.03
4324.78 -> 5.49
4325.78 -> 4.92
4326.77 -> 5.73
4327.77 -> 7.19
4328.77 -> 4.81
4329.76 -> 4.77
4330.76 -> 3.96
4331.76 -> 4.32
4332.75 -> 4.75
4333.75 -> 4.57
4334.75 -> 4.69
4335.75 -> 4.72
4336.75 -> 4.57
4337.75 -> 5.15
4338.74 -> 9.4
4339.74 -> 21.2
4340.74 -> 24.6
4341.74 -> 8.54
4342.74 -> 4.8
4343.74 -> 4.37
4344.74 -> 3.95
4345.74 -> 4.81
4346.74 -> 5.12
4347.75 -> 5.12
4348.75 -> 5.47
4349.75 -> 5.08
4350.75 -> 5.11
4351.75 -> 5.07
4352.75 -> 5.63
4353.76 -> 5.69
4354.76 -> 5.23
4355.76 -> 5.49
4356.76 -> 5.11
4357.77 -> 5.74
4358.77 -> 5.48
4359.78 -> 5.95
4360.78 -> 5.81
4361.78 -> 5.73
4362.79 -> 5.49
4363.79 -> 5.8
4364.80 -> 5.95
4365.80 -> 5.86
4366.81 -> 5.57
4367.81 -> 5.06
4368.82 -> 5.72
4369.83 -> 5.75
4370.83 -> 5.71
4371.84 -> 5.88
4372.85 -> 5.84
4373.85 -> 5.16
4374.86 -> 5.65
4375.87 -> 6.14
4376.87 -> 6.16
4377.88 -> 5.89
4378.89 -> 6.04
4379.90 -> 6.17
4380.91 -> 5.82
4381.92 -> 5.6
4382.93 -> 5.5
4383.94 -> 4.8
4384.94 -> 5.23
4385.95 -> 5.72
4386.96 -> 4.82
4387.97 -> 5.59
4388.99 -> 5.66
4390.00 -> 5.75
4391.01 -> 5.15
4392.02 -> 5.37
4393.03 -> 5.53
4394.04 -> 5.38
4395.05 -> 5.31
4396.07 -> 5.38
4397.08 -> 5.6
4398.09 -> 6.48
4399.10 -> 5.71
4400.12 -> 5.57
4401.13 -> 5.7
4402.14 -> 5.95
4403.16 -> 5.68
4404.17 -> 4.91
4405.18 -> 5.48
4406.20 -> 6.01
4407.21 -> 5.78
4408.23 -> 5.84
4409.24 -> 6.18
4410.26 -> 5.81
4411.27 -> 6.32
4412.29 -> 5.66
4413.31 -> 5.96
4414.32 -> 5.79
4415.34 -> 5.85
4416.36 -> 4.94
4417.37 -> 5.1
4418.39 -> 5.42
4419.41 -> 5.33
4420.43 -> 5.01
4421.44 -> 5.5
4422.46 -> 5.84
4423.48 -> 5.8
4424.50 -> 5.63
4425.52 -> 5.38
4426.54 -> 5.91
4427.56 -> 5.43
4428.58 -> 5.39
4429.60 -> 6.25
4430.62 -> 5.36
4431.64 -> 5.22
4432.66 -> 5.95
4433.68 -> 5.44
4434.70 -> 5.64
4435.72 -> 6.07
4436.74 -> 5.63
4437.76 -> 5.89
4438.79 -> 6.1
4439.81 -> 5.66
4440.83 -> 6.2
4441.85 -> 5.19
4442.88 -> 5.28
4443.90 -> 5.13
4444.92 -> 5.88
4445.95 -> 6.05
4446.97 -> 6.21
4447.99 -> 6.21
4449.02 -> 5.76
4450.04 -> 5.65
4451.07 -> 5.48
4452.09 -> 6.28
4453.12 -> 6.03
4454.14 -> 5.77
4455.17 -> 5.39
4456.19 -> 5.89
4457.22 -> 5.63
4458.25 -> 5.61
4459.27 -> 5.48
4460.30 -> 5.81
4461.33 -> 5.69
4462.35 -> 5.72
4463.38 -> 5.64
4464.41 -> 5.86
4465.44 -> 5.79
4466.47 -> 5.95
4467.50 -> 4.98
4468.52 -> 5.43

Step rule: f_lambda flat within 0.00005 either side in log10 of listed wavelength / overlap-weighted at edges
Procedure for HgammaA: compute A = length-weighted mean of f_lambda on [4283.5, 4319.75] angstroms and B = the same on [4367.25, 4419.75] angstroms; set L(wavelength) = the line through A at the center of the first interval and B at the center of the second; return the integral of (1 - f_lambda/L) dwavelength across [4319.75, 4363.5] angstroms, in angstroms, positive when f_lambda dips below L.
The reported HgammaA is -4.7 angstroms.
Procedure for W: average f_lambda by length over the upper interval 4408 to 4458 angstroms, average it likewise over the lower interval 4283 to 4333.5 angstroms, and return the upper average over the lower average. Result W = 1.03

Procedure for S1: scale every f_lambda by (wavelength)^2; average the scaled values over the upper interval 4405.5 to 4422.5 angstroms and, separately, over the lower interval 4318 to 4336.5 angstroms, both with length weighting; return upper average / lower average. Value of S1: 1.11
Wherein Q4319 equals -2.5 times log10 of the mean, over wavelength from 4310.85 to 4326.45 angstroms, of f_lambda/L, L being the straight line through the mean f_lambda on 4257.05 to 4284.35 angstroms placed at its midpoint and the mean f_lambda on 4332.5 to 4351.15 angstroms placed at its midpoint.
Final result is 0.19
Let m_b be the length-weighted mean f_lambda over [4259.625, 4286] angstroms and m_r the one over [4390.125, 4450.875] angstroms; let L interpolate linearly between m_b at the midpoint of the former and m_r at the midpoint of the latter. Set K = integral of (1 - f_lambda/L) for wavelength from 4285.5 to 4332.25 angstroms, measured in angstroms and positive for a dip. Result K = 2.8 angstroms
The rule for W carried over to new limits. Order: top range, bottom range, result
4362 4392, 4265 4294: 0.96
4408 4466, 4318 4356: 0.90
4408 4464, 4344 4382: 1.03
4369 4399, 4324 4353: 0.87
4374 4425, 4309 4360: 0.92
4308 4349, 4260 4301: 1.08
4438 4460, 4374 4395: 1.03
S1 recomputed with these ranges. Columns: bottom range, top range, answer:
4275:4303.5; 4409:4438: 1.05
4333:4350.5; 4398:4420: 0.80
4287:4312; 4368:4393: 1.05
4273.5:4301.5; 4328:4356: 1.16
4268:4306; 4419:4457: 1.07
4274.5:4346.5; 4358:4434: 0.97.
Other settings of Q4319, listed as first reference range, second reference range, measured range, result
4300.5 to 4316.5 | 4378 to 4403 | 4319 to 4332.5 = 0.02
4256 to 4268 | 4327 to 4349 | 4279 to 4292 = 0.09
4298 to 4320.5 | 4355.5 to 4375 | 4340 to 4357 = -0.19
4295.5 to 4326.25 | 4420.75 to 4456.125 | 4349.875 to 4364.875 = 0.02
